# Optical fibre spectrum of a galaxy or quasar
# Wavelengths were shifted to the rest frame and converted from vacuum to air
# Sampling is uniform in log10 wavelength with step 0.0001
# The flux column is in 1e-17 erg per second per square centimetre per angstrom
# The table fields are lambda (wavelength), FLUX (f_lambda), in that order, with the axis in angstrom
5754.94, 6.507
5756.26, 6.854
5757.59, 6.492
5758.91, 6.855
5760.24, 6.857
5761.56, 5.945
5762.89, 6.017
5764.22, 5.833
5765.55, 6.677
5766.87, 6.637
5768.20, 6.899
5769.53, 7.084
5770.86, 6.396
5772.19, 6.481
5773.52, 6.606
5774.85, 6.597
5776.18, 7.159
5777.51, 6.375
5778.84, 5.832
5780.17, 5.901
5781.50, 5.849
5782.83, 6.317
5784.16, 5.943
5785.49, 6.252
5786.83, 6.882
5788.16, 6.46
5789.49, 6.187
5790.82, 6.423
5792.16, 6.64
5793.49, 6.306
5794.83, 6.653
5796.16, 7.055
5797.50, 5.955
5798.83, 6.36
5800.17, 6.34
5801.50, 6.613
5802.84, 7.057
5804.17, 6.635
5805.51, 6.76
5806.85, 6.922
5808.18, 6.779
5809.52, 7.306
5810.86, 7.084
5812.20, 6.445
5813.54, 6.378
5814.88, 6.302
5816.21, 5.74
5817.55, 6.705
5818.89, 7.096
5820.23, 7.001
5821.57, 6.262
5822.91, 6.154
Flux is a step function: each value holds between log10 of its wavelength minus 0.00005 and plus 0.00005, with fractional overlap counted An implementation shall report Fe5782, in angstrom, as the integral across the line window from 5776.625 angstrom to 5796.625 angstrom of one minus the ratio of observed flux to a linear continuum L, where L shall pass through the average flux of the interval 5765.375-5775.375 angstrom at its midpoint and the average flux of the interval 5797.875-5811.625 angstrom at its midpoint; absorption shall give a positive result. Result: 1.1 angstrom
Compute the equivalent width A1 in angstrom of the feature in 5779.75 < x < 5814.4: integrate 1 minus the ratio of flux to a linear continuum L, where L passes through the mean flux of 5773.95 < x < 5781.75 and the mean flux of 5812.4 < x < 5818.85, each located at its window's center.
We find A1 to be -0.9 angstrom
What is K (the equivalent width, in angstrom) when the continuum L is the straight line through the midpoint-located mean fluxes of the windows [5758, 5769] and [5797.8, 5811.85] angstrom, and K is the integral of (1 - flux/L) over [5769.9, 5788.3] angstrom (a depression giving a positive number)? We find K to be 0.59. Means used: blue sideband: 6.48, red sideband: 6.76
